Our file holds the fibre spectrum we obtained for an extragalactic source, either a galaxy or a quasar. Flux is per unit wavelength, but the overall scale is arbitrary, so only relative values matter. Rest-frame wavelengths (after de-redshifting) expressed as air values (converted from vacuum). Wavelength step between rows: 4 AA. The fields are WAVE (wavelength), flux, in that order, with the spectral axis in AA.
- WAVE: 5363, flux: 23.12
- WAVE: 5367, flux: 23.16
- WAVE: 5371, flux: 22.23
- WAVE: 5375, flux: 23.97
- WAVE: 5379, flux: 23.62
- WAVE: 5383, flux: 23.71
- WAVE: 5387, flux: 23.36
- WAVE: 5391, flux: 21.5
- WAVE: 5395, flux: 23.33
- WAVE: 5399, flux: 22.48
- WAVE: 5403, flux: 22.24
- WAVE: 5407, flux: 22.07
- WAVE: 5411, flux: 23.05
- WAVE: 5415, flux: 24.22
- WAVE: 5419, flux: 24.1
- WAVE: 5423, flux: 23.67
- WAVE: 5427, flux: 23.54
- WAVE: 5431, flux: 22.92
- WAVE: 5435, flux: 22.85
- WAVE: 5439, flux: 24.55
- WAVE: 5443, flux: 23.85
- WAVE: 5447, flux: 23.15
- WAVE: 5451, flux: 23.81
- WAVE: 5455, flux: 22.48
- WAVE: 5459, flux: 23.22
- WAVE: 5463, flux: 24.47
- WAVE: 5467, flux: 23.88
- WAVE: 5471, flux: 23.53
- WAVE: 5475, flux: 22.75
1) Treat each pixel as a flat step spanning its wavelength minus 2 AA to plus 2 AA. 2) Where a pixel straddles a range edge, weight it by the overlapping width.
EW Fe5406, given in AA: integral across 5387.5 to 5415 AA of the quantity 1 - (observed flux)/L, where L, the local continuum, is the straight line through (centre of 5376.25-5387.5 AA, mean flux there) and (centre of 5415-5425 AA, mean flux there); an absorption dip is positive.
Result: 1.3 AA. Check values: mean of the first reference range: 23.6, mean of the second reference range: 24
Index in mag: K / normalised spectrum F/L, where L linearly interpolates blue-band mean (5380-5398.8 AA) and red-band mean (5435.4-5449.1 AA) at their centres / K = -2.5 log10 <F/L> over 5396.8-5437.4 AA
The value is 0.011 mag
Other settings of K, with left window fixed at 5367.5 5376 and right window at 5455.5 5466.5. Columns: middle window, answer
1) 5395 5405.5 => 0.033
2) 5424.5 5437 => 0.015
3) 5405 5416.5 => 0.011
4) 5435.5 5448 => -0.012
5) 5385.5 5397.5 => 0.022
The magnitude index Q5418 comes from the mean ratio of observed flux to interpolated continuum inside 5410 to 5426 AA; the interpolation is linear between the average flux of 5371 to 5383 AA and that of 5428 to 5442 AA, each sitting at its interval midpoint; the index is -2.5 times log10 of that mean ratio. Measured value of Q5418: -0.014 mag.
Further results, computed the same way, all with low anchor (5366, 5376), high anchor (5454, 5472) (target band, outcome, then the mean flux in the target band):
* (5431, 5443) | -0.01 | 23.6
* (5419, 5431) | -0.01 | 23.6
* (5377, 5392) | 0.00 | 23.2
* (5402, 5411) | 0.04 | 22.3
